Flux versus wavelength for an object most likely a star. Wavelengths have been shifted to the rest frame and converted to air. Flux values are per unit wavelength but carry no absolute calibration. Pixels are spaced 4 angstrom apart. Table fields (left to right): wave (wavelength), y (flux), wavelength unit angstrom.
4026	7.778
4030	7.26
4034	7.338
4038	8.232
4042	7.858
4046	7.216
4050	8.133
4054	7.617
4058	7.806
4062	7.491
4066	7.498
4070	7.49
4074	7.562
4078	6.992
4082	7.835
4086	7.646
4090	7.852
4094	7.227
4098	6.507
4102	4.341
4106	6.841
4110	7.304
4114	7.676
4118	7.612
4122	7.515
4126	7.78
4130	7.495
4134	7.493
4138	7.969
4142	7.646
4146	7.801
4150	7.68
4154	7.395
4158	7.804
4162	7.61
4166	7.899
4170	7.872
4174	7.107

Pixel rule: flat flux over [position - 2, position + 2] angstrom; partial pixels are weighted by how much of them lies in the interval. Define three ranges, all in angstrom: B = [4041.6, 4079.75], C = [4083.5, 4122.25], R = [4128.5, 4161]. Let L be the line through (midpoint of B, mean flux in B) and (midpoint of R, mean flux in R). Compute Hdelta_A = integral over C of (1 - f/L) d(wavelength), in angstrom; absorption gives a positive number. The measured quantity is 2.9 angstrom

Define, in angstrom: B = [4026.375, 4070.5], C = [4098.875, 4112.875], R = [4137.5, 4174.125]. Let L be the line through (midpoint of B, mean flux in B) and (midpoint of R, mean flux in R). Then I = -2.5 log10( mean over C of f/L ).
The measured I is 0.216 mag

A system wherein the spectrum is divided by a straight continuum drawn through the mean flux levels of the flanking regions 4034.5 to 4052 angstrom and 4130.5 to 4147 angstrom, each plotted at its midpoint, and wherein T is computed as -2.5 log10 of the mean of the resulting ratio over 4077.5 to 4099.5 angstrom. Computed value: 0.05 mag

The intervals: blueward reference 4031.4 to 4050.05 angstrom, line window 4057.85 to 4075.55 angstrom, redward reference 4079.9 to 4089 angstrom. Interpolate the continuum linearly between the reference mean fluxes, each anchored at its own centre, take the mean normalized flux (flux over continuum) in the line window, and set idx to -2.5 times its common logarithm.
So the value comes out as 0.03 mag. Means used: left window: 7.7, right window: 7.74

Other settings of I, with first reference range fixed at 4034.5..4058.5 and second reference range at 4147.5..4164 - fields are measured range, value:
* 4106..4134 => 0.02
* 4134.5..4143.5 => -0.02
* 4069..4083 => 0.04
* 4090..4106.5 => 0.21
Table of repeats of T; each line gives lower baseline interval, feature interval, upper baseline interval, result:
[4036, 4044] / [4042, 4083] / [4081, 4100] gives 0.03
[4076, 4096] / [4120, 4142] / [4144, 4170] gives 0.00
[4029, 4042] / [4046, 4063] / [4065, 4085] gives -0.02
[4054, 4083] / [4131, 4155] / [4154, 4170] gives 0.00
